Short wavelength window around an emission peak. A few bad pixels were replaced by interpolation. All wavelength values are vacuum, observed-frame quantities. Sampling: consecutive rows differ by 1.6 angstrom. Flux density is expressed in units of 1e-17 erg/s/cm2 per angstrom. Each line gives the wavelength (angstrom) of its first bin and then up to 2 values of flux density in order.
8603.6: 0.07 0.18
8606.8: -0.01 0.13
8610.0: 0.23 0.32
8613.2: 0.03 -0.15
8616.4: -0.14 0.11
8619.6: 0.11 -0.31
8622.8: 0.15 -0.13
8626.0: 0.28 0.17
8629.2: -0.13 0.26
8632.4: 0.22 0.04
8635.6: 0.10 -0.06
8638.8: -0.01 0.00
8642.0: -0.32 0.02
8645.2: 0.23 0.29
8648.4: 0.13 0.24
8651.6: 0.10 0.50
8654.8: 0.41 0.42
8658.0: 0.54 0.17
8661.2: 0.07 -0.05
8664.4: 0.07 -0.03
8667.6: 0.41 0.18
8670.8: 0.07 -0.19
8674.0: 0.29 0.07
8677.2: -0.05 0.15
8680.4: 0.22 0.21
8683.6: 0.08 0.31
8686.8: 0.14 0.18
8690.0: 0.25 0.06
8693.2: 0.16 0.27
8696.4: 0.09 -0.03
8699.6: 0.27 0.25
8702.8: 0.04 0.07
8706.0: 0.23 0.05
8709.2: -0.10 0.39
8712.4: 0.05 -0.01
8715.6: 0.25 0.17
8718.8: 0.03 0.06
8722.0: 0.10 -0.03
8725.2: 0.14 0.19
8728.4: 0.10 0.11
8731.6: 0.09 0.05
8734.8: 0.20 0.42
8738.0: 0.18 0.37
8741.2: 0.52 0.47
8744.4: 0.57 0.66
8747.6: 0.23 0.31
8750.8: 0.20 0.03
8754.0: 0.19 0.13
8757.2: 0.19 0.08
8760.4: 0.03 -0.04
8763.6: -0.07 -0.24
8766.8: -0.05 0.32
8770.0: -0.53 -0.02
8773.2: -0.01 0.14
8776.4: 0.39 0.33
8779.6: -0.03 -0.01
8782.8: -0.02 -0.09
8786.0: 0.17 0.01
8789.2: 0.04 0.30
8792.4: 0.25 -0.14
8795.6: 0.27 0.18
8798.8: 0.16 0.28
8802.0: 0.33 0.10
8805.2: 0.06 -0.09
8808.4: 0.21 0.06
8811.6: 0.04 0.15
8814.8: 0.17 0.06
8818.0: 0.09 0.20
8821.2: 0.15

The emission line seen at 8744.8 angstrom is H-beta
